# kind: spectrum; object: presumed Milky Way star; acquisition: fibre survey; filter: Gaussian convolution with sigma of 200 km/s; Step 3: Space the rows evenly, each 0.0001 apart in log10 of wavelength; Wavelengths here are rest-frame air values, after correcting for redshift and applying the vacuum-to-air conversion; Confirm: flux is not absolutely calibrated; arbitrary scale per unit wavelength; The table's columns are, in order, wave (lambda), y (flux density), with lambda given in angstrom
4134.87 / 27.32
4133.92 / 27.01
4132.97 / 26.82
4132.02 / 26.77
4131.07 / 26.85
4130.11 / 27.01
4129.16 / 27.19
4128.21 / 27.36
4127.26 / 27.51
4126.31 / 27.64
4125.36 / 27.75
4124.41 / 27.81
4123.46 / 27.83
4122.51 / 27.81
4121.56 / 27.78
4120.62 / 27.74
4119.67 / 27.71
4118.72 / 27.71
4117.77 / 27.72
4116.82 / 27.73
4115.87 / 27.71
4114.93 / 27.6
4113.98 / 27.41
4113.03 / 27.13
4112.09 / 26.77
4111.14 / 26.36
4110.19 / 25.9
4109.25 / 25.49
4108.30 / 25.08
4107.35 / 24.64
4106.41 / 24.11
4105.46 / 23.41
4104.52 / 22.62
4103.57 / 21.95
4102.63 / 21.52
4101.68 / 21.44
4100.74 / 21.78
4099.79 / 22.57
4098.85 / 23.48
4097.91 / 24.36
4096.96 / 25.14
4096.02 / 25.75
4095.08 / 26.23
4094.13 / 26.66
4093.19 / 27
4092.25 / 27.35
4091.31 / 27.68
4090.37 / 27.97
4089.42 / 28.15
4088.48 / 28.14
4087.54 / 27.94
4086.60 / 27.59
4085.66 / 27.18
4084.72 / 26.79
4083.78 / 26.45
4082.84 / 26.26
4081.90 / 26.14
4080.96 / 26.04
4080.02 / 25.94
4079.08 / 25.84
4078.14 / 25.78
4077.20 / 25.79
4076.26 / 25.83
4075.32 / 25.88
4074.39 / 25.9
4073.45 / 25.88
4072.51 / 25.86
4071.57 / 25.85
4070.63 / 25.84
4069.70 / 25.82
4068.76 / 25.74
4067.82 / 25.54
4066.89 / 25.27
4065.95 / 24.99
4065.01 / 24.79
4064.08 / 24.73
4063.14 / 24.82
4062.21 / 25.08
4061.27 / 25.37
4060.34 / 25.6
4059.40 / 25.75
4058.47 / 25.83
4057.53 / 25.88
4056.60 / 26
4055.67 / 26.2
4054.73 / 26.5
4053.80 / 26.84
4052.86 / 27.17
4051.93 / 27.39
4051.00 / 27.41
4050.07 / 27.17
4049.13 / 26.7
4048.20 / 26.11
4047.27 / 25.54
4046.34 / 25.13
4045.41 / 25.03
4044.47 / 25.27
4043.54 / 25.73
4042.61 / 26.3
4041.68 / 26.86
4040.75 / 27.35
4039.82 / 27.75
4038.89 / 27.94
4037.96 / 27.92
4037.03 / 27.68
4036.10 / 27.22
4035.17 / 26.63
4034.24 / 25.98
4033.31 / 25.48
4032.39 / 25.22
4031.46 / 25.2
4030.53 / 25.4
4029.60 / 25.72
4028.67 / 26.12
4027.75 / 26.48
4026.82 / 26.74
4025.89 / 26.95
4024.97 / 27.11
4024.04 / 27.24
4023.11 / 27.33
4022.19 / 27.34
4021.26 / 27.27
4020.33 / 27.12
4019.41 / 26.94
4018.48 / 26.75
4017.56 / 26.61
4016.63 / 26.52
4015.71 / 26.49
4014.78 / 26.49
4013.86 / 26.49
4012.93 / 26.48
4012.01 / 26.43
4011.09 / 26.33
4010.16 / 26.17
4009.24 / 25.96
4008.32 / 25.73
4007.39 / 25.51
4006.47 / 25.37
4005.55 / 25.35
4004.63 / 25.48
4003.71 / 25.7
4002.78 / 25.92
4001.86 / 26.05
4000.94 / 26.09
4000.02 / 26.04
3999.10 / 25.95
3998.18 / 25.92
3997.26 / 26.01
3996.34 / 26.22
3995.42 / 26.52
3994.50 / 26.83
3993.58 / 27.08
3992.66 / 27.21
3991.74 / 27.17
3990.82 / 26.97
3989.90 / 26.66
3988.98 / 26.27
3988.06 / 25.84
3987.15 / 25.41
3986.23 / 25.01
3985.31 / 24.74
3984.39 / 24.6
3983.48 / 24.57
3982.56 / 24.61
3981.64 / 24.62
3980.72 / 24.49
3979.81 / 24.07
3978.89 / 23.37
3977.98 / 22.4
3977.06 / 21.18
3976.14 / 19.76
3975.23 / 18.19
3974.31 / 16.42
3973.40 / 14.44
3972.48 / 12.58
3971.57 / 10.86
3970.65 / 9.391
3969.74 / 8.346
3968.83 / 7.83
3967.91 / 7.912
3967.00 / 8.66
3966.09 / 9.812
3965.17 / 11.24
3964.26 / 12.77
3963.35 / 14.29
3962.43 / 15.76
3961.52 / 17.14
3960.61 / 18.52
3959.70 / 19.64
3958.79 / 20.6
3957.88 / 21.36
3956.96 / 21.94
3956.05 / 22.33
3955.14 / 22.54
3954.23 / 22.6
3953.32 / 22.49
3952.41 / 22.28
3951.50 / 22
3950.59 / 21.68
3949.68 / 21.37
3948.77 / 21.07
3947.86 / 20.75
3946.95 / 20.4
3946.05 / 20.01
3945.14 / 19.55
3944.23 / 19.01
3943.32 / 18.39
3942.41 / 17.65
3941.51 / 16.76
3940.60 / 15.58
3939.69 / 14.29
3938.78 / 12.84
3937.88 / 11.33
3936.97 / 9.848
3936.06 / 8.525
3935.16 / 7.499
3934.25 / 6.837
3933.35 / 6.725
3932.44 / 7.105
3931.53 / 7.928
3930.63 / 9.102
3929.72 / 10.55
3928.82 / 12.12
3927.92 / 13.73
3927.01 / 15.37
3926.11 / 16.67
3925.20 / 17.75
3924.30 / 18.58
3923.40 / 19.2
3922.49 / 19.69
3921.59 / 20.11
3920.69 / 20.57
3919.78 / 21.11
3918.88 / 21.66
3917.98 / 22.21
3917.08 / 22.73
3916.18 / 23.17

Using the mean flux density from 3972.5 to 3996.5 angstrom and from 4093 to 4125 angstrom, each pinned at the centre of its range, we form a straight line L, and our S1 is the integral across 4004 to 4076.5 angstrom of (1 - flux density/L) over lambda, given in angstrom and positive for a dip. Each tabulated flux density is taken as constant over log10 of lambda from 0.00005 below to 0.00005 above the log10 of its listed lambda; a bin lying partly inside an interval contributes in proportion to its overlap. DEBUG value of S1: -4.7 angstrom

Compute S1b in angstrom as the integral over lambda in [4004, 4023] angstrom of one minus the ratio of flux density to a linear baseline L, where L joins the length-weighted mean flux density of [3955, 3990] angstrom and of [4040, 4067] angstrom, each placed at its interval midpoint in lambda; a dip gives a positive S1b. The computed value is -3.4 angstrom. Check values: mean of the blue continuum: 18.6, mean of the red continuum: 26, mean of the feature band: 26.4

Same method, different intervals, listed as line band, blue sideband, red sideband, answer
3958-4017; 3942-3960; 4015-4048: 4.3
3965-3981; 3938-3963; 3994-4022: 5.2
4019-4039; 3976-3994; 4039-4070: -0.8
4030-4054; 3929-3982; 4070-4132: -4.8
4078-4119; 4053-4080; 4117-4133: 1.3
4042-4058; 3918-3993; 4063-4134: -2.0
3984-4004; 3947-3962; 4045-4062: -2.6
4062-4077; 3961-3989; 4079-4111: -1.1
